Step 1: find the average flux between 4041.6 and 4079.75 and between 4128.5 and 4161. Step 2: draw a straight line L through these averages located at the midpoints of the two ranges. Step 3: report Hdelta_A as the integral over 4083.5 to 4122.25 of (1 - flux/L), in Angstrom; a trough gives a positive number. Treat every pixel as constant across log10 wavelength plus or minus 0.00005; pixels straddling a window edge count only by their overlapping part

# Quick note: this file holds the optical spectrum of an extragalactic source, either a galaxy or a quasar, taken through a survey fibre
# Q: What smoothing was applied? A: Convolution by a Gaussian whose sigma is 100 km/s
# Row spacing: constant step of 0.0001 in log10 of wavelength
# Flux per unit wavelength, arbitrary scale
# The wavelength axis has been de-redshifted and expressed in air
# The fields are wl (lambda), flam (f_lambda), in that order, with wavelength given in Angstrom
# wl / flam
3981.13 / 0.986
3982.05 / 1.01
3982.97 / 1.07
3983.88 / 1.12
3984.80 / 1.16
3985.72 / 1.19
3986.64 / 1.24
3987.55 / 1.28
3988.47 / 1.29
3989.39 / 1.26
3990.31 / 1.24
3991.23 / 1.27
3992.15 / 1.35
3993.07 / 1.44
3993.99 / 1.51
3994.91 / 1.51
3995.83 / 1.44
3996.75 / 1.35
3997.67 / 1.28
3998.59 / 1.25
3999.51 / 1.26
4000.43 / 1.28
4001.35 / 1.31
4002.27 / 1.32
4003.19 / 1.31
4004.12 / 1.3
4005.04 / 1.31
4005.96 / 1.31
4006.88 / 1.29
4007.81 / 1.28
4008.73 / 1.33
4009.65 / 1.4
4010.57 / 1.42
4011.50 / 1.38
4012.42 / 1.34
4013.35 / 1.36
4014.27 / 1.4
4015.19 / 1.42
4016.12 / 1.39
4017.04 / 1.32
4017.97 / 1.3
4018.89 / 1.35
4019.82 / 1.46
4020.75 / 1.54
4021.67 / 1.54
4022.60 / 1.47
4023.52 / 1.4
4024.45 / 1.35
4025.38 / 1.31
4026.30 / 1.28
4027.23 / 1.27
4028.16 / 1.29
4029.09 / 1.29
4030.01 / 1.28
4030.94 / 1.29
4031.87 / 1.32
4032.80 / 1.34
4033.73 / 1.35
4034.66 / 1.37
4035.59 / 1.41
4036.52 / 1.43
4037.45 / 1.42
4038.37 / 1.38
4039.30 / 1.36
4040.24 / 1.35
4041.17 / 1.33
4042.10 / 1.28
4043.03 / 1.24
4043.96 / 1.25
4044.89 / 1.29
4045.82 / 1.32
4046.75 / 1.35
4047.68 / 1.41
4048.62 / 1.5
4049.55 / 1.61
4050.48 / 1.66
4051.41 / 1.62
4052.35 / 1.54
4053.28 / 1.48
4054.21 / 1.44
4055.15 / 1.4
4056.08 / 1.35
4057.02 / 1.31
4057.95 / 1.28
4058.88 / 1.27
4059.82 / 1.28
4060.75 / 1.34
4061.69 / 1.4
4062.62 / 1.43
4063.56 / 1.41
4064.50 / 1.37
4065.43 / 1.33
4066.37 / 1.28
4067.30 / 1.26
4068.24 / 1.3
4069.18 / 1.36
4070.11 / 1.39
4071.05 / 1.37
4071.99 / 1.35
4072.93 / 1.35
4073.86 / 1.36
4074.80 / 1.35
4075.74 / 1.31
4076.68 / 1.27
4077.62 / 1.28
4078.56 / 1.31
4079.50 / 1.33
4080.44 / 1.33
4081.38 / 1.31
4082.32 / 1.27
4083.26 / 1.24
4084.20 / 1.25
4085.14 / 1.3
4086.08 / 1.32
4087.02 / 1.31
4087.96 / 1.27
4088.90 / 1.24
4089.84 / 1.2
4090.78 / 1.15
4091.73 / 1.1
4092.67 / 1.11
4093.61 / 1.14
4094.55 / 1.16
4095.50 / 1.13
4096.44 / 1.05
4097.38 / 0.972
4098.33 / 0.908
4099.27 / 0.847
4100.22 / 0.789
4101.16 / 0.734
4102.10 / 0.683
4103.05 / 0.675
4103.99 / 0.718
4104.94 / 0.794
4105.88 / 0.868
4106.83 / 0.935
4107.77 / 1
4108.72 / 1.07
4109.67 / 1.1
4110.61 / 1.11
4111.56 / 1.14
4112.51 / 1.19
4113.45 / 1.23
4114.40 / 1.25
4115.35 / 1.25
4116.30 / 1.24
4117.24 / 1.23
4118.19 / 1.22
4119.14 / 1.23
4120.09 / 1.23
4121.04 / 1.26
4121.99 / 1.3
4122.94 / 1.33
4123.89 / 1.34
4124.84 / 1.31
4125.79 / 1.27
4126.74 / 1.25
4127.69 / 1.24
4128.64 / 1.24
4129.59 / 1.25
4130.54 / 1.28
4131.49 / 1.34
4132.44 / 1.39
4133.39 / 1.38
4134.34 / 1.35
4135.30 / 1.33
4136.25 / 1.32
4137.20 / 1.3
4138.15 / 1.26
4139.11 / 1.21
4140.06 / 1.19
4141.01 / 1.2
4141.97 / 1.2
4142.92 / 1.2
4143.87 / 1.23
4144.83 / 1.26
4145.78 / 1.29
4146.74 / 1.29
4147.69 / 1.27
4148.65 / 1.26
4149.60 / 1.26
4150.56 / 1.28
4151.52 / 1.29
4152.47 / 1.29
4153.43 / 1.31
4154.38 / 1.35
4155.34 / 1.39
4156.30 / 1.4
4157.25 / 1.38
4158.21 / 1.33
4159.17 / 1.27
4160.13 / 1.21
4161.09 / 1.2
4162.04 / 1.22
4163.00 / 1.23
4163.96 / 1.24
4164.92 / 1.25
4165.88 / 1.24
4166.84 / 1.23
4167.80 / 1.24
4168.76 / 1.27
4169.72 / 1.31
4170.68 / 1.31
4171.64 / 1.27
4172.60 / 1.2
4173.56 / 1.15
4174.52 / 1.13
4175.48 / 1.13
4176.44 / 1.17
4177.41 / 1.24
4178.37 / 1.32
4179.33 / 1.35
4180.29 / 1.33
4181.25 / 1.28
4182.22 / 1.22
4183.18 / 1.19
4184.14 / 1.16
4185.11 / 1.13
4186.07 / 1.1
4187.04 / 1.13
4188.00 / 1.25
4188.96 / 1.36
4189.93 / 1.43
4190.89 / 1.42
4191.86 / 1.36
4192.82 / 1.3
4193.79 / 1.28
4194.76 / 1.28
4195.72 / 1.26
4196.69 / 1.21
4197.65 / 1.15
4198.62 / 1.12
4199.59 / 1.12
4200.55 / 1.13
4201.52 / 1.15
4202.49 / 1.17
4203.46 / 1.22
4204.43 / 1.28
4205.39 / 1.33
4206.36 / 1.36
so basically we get 6.9 Angstrom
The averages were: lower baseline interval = 1.37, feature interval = 1.09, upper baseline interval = 1.29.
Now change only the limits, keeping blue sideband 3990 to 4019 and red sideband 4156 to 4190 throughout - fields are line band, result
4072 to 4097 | 0.9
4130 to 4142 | -0.2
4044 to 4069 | -1.5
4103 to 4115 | 2.4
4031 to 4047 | -0.2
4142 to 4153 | 0.0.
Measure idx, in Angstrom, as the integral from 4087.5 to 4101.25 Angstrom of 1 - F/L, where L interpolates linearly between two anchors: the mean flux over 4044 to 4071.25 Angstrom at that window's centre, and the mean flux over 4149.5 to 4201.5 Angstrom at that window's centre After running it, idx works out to 2.9 Angstrom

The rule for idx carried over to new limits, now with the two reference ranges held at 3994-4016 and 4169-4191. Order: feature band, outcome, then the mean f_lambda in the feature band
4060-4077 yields -0.50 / 1.35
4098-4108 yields 3.72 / 0.809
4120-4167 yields -0.64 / 1.28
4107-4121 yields 1.14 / 1.18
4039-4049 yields -0.08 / 1.33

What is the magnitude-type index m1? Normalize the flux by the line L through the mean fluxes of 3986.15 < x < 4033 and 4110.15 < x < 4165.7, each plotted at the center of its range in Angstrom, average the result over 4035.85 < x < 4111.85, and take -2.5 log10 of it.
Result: 0.06 mag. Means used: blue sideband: 1.34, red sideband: 1.27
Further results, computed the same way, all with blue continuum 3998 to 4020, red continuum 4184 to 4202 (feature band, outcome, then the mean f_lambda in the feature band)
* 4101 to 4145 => 0.08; 1.18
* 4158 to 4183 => 0.00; 1.24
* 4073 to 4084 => -0.01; 1.31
